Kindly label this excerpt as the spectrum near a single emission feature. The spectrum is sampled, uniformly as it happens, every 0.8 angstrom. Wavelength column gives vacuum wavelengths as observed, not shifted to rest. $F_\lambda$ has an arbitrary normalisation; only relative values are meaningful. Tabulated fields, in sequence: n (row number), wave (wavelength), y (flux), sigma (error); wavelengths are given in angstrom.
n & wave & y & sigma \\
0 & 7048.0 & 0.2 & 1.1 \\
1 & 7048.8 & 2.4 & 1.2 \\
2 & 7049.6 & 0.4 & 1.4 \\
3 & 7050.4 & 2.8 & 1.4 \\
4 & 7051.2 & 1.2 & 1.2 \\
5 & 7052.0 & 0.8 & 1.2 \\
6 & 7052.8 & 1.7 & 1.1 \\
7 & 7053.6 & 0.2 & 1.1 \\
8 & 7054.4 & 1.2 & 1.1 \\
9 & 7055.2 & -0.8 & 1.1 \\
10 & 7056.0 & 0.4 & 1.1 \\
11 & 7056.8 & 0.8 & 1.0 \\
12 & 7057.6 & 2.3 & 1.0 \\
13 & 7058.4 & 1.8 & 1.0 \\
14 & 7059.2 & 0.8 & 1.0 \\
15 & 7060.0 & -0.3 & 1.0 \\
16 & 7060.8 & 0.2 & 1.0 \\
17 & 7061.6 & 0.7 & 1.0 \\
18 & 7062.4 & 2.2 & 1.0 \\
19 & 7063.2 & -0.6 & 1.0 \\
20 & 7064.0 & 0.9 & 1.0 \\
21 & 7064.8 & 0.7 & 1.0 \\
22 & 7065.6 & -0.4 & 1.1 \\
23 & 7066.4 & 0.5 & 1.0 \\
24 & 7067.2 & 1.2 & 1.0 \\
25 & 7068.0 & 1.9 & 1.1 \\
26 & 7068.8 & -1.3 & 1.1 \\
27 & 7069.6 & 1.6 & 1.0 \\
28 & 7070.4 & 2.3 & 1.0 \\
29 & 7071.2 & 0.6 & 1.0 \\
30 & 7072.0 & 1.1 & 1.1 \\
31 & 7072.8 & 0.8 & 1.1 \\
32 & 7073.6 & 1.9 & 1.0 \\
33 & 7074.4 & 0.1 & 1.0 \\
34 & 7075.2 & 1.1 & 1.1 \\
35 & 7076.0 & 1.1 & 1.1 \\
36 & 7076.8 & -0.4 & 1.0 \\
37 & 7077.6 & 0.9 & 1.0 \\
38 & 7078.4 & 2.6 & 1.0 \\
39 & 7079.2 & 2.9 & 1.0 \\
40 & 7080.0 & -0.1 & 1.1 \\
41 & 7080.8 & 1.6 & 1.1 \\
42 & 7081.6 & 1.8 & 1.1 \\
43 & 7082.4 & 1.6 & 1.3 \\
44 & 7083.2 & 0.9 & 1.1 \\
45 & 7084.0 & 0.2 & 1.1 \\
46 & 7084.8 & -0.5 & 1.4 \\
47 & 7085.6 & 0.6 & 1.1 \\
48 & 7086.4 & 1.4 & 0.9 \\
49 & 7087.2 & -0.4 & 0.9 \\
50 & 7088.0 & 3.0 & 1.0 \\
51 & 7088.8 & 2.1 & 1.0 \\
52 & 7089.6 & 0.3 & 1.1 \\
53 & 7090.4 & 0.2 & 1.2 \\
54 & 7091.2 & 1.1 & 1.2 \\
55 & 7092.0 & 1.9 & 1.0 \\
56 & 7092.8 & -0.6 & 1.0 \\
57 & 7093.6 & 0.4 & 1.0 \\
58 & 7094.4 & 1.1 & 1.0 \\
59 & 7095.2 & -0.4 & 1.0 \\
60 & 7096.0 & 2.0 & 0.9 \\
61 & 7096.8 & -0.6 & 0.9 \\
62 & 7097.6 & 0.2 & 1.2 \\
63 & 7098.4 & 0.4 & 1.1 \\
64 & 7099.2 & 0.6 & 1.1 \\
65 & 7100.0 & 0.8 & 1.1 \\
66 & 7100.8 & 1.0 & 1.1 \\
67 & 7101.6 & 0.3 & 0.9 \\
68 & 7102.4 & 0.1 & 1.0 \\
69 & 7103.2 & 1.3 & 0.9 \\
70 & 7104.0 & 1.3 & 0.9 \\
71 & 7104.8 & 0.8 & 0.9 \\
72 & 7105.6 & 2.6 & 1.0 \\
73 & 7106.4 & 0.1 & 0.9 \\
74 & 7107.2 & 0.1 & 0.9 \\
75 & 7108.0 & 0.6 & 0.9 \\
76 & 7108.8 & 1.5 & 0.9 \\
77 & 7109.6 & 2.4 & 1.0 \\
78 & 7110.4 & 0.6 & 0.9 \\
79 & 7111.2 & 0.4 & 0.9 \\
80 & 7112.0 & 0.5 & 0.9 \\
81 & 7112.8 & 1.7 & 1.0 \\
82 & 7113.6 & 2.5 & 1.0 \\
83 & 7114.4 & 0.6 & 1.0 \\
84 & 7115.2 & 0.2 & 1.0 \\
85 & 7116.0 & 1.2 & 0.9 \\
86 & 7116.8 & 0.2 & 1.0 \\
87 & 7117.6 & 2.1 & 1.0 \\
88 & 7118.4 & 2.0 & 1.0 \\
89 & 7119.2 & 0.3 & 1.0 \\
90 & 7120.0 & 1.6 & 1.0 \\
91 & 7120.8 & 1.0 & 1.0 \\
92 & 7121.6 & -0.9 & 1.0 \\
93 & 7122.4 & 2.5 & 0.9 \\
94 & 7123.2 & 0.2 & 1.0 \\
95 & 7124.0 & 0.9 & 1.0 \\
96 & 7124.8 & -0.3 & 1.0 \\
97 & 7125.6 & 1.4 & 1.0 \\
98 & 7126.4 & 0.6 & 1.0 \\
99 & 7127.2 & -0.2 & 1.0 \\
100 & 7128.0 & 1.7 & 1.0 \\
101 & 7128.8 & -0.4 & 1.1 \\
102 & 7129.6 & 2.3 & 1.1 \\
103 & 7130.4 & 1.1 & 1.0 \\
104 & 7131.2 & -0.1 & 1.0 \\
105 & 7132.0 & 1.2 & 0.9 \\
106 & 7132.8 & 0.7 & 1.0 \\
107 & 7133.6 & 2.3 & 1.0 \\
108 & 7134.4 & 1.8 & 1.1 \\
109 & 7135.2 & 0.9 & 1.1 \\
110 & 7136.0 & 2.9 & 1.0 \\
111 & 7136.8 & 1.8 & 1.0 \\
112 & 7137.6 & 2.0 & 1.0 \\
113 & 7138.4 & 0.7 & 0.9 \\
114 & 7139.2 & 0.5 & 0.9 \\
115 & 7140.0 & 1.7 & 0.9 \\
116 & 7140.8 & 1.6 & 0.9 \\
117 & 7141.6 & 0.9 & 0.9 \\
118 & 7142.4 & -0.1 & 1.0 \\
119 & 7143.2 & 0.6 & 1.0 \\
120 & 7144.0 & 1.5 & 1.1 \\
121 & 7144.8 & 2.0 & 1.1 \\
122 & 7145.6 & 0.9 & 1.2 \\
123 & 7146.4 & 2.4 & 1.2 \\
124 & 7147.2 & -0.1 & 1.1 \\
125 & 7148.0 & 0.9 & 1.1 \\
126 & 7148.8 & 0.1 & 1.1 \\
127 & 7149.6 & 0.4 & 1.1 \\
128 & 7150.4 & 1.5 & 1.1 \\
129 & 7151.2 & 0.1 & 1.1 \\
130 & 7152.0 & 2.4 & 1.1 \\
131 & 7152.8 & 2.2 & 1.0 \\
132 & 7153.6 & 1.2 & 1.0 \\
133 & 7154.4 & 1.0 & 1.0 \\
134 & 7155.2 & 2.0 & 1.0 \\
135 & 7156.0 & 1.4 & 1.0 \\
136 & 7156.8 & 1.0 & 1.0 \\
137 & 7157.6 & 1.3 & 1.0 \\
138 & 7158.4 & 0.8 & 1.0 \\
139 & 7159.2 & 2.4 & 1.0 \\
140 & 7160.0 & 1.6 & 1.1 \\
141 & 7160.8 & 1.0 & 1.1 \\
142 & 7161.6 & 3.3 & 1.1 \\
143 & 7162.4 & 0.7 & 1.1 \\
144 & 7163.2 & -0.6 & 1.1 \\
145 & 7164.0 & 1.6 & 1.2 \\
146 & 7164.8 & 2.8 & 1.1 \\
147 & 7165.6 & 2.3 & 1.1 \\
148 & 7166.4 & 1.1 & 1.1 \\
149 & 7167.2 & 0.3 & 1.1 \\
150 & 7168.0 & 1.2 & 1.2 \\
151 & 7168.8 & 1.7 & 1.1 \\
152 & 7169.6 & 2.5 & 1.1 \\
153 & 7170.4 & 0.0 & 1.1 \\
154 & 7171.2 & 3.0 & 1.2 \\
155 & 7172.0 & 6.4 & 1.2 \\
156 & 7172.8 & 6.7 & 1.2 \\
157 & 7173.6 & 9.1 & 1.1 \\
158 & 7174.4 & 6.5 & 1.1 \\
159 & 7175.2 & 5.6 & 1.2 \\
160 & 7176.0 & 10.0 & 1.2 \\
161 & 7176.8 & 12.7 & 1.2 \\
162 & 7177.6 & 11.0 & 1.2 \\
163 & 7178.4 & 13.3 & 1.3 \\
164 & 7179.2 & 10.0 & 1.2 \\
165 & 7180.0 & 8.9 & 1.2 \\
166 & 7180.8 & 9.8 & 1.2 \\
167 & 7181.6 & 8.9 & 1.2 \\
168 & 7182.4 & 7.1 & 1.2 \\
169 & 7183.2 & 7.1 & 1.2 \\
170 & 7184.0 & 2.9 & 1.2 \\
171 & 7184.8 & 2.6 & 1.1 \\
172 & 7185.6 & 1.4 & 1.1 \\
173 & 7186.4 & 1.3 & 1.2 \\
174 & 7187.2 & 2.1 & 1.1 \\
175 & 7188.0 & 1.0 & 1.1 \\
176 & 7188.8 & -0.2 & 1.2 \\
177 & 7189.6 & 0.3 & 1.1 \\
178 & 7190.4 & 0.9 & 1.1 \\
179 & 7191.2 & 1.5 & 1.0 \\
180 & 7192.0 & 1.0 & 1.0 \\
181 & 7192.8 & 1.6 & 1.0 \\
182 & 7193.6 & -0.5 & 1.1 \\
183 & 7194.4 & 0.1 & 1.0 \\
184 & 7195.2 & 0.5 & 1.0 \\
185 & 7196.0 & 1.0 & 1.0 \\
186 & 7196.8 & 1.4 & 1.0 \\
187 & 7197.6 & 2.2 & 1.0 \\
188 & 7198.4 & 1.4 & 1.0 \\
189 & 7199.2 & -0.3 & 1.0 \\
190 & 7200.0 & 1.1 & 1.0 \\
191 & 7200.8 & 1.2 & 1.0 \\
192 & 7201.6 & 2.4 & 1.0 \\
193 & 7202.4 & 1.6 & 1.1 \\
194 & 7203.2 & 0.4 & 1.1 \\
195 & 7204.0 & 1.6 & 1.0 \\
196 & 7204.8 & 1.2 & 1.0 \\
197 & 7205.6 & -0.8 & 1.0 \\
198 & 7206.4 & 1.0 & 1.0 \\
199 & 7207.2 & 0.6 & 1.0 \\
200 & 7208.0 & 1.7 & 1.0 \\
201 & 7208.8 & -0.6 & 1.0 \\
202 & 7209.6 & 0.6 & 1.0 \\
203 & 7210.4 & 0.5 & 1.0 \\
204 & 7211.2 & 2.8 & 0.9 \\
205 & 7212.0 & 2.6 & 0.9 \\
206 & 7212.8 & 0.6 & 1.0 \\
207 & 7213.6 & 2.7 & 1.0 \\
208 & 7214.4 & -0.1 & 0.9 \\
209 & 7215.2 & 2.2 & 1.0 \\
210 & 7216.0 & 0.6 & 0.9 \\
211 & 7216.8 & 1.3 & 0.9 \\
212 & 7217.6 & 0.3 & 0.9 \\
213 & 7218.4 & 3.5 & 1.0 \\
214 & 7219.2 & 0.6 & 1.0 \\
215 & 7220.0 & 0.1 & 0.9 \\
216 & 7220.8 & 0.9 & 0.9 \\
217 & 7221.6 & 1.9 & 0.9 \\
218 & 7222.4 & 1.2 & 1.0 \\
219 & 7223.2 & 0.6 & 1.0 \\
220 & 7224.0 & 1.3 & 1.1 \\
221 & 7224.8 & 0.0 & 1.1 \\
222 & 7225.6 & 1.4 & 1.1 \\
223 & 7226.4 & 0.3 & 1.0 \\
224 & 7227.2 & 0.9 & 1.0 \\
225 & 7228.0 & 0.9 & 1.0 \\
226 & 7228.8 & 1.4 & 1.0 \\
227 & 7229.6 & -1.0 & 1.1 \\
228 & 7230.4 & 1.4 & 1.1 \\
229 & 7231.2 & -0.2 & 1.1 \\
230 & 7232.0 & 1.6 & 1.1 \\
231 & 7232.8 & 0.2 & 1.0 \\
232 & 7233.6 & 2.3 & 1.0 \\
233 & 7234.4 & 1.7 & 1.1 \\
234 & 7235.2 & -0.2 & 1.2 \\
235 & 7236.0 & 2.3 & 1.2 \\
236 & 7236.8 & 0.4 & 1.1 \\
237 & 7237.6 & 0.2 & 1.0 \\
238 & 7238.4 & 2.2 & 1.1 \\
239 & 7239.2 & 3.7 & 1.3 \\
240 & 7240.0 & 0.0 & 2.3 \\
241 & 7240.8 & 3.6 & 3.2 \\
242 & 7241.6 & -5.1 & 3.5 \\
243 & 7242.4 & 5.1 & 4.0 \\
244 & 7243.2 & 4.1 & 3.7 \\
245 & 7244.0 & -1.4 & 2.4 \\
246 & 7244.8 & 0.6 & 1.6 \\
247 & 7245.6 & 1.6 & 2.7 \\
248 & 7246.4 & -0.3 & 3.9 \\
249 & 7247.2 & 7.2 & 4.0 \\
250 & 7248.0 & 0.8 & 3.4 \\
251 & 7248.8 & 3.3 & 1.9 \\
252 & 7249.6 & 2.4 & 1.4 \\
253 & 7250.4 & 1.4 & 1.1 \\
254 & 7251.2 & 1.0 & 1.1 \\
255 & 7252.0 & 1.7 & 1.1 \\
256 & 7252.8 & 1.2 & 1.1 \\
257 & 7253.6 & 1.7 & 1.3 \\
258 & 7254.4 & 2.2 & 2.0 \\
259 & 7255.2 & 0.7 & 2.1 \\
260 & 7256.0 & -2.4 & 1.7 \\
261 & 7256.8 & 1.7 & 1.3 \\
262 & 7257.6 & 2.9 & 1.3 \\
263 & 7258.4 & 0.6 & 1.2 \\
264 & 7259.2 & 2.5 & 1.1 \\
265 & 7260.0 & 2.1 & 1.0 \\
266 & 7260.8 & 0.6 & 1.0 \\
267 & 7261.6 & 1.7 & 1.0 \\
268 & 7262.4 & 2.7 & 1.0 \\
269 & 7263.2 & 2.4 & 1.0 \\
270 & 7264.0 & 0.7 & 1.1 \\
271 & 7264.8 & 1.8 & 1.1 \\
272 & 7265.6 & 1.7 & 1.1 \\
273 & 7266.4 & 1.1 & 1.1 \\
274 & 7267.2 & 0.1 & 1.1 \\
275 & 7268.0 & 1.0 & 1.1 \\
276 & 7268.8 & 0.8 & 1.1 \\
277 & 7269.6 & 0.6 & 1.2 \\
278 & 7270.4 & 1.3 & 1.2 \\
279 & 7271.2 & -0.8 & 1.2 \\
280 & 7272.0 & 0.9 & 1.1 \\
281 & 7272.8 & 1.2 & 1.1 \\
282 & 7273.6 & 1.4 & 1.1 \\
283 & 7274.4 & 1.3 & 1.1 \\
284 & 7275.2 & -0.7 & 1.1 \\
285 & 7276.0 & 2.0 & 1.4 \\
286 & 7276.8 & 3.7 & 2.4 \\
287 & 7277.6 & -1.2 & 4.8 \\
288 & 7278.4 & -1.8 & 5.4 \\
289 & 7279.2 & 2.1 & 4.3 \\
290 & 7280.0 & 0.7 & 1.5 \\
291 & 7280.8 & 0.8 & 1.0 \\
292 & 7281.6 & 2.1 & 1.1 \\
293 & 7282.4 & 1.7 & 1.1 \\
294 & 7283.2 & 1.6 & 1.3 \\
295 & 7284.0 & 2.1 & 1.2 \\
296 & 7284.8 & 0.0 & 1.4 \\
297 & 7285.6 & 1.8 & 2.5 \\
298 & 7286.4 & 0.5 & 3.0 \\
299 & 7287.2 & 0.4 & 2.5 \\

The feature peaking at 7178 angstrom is [O II]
